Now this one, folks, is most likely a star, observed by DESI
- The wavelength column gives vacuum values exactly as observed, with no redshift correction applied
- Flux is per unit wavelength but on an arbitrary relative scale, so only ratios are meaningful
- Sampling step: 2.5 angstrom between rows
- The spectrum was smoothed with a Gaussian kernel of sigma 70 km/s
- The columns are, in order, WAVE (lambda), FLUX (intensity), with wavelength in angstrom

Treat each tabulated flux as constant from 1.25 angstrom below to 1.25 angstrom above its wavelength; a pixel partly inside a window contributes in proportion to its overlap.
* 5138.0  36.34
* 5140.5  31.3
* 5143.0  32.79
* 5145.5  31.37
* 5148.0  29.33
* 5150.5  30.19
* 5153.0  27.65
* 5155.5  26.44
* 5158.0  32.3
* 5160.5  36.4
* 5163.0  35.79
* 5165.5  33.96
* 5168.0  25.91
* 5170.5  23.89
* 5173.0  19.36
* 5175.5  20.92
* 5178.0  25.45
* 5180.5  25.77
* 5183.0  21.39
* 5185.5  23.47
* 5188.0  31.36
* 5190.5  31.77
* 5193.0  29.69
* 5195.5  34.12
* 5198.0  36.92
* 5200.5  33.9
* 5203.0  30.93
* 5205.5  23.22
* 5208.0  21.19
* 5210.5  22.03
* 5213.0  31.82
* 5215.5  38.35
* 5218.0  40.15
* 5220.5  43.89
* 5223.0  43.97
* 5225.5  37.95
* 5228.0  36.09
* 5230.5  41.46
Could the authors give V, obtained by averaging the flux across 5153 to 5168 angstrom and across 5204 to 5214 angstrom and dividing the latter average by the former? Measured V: 0.77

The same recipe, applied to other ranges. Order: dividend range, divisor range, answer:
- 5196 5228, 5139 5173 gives 1.12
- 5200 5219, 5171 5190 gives 1.23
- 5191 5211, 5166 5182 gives 1.22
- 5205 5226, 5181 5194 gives 1.24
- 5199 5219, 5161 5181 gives 1.13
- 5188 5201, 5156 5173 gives 1.09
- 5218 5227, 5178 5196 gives 1.49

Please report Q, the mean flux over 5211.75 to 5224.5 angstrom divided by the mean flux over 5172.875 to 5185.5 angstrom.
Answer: 1.73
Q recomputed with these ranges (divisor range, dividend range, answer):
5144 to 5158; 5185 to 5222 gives 1.08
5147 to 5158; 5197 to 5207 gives 1.07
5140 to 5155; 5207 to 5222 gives 1.10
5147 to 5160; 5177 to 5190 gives 0.87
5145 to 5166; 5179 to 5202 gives 0.95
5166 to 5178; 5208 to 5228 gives 1.52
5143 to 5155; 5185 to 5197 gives 1.03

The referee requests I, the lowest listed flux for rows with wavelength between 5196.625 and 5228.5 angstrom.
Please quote 21.19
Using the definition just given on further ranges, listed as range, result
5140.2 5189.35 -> 19.36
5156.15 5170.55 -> 23.89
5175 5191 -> 20.92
